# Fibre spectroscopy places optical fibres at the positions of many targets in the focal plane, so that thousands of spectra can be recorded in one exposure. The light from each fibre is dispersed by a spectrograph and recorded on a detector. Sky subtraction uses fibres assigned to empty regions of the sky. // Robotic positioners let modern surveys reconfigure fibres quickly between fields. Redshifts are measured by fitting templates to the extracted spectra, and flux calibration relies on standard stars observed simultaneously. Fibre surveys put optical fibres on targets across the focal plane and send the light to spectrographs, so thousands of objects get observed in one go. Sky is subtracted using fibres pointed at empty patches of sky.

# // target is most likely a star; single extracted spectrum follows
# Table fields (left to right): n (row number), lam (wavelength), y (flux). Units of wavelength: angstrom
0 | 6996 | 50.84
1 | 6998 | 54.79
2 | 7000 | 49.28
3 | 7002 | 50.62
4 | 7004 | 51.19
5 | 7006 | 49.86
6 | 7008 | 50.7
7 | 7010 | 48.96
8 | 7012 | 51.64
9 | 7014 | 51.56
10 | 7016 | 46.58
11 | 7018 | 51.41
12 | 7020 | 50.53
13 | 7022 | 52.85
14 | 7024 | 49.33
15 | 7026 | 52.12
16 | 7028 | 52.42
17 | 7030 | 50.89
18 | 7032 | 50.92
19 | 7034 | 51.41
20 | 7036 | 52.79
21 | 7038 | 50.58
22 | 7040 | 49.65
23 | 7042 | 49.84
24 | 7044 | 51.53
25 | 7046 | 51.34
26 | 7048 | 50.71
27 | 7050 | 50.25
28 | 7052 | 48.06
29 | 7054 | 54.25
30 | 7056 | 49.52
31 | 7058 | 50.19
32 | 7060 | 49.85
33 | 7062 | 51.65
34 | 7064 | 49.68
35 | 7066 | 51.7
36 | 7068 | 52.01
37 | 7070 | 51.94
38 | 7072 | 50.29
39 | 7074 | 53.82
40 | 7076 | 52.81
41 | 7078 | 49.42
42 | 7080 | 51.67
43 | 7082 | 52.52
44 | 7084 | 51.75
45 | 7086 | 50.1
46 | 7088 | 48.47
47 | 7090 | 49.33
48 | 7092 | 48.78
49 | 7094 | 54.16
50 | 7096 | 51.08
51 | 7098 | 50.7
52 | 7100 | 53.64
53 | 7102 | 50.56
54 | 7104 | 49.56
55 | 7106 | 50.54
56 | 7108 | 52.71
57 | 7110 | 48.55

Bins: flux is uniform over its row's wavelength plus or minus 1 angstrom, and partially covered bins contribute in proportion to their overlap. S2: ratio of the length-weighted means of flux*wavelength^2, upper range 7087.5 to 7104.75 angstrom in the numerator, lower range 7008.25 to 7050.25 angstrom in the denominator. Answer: 1.02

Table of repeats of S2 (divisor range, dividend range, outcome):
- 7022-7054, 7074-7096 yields 1.01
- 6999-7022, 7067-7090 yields 1.04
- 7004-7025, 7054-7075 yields 1.03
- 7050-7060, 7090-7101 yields 1.03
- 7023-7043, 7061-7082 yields 1.02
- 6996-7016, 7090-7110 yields 1.03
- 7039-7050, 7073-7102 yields 1.03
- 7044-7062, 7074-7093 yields 1.01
